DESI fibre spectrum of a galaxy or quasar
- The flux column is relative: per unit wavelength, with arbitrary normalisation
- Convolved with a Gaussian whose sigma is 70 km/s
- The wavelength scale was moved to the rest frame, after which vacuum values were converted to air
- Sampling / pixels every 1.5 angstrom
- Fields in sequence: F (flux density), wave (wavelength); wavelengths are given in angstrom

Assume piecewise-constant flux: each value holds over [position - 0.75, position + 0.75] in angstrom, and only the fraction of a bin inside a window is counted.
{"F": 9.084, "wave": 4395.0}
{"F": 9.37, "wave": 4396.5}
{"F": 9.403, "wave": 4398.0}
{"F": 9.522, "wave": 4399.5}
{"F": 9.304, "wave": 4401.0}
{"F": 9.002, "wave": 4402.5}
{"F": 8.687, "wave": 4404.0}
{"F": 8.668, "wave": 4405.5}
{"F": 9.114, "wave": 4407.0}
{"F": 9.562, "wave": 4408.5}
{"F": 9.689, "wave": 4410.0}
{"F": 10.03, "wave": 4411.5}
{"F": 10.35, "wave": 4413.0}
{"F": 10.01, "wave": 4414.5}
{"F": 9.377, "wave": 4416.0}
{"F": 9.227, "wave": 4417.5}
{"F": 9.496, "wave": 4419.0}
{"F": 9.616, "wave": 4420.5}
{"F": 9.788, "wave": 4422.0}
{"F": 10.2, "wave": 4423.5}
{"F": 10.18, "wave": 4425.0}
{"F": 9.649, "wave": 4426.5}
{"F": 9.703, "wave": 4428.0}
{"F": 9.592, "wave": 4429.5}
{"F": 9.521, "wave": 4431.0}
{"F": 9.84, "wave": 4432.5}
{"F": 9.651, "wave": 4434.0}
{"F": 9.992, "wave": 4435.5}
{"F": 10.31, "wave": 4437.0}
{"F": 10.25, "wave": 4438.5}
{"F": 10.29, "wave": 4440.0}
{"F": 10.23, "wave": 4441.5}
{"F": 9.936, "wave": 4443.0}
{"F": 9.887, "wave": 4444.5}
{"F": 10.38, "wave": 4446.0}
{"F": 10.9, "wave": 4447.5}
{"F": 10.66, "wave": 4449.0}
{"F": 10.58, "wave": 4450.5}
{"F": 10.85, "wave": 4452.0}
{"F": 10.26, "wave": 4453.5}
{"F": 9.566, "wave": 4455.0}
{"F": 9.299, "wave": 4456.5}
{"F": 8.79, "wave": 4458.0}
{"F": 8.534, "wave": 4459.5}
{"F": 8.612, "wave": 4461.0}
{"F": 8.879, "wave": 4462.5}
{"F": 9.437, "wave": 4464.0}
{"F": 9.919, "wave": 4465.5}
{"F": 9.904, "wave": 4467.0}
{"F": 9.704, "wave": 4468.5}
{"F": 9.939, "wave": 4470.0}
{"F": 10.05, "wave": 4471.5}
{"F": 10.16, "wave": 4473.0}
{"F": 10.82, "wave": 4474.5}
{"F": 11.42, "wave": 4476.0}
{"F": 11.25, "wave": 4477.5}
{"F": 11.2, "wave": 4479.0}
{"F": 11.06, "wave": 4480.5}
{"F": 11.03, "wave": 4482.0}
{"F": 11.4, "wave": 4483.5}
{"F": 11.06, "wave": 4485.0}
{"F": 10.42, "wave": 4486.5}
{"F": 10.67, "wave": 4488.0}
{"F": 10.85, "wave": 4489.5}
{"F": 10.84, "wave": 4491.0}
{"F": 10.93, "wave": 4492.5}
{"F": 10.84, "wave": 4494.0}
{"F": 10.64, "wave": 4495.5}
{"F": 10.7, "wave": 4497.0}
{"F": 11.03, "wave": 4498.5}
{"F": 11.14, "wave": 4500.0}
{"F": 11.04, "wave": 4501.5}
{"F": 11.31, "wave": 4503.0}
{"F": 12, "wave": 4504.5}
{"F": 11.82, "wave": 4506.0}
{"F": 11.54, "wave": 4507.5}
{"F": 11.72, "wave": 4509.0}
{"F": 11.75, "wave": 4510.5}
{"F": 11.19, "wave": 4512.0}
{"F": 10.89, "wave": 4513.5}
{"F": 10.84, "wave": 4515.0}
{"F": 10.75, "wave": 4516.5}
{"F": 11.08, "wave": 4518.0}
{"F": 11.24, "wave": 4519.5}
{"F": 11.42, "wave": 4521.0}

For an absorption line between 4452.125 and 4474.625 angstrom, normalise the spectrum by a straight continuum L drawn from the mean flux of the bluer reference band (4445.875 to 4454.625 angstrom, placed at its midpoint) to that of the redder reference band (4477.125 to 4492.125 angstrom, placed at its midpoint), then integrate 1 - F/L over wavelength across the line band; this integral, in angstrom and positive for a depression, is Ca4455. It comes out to 2.4 angstrom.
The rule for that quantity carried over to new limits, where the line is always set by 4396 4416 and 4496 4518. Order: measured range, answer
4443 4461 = 0.60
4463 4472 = 0.64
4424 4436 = 0.12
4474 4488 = -0.35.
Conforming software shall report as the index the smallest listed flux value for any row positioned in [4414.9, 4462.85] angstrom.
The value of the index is 8.534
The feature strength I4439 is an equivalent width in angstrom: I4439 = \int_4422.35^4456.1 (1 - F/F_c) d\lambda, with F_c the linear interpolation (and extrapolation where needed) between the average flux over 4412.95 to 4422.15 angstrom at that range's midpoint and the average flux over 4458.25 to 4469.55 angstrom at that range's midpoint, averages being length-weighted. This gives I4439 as -2.24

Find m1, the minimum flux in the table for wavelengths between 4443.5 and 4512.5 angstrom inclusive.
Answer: 8.534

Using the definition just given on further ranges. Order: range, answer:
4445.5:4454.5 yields 10.26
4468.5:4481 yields 9.704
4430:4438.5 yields 9.521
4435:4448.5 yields 9.887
